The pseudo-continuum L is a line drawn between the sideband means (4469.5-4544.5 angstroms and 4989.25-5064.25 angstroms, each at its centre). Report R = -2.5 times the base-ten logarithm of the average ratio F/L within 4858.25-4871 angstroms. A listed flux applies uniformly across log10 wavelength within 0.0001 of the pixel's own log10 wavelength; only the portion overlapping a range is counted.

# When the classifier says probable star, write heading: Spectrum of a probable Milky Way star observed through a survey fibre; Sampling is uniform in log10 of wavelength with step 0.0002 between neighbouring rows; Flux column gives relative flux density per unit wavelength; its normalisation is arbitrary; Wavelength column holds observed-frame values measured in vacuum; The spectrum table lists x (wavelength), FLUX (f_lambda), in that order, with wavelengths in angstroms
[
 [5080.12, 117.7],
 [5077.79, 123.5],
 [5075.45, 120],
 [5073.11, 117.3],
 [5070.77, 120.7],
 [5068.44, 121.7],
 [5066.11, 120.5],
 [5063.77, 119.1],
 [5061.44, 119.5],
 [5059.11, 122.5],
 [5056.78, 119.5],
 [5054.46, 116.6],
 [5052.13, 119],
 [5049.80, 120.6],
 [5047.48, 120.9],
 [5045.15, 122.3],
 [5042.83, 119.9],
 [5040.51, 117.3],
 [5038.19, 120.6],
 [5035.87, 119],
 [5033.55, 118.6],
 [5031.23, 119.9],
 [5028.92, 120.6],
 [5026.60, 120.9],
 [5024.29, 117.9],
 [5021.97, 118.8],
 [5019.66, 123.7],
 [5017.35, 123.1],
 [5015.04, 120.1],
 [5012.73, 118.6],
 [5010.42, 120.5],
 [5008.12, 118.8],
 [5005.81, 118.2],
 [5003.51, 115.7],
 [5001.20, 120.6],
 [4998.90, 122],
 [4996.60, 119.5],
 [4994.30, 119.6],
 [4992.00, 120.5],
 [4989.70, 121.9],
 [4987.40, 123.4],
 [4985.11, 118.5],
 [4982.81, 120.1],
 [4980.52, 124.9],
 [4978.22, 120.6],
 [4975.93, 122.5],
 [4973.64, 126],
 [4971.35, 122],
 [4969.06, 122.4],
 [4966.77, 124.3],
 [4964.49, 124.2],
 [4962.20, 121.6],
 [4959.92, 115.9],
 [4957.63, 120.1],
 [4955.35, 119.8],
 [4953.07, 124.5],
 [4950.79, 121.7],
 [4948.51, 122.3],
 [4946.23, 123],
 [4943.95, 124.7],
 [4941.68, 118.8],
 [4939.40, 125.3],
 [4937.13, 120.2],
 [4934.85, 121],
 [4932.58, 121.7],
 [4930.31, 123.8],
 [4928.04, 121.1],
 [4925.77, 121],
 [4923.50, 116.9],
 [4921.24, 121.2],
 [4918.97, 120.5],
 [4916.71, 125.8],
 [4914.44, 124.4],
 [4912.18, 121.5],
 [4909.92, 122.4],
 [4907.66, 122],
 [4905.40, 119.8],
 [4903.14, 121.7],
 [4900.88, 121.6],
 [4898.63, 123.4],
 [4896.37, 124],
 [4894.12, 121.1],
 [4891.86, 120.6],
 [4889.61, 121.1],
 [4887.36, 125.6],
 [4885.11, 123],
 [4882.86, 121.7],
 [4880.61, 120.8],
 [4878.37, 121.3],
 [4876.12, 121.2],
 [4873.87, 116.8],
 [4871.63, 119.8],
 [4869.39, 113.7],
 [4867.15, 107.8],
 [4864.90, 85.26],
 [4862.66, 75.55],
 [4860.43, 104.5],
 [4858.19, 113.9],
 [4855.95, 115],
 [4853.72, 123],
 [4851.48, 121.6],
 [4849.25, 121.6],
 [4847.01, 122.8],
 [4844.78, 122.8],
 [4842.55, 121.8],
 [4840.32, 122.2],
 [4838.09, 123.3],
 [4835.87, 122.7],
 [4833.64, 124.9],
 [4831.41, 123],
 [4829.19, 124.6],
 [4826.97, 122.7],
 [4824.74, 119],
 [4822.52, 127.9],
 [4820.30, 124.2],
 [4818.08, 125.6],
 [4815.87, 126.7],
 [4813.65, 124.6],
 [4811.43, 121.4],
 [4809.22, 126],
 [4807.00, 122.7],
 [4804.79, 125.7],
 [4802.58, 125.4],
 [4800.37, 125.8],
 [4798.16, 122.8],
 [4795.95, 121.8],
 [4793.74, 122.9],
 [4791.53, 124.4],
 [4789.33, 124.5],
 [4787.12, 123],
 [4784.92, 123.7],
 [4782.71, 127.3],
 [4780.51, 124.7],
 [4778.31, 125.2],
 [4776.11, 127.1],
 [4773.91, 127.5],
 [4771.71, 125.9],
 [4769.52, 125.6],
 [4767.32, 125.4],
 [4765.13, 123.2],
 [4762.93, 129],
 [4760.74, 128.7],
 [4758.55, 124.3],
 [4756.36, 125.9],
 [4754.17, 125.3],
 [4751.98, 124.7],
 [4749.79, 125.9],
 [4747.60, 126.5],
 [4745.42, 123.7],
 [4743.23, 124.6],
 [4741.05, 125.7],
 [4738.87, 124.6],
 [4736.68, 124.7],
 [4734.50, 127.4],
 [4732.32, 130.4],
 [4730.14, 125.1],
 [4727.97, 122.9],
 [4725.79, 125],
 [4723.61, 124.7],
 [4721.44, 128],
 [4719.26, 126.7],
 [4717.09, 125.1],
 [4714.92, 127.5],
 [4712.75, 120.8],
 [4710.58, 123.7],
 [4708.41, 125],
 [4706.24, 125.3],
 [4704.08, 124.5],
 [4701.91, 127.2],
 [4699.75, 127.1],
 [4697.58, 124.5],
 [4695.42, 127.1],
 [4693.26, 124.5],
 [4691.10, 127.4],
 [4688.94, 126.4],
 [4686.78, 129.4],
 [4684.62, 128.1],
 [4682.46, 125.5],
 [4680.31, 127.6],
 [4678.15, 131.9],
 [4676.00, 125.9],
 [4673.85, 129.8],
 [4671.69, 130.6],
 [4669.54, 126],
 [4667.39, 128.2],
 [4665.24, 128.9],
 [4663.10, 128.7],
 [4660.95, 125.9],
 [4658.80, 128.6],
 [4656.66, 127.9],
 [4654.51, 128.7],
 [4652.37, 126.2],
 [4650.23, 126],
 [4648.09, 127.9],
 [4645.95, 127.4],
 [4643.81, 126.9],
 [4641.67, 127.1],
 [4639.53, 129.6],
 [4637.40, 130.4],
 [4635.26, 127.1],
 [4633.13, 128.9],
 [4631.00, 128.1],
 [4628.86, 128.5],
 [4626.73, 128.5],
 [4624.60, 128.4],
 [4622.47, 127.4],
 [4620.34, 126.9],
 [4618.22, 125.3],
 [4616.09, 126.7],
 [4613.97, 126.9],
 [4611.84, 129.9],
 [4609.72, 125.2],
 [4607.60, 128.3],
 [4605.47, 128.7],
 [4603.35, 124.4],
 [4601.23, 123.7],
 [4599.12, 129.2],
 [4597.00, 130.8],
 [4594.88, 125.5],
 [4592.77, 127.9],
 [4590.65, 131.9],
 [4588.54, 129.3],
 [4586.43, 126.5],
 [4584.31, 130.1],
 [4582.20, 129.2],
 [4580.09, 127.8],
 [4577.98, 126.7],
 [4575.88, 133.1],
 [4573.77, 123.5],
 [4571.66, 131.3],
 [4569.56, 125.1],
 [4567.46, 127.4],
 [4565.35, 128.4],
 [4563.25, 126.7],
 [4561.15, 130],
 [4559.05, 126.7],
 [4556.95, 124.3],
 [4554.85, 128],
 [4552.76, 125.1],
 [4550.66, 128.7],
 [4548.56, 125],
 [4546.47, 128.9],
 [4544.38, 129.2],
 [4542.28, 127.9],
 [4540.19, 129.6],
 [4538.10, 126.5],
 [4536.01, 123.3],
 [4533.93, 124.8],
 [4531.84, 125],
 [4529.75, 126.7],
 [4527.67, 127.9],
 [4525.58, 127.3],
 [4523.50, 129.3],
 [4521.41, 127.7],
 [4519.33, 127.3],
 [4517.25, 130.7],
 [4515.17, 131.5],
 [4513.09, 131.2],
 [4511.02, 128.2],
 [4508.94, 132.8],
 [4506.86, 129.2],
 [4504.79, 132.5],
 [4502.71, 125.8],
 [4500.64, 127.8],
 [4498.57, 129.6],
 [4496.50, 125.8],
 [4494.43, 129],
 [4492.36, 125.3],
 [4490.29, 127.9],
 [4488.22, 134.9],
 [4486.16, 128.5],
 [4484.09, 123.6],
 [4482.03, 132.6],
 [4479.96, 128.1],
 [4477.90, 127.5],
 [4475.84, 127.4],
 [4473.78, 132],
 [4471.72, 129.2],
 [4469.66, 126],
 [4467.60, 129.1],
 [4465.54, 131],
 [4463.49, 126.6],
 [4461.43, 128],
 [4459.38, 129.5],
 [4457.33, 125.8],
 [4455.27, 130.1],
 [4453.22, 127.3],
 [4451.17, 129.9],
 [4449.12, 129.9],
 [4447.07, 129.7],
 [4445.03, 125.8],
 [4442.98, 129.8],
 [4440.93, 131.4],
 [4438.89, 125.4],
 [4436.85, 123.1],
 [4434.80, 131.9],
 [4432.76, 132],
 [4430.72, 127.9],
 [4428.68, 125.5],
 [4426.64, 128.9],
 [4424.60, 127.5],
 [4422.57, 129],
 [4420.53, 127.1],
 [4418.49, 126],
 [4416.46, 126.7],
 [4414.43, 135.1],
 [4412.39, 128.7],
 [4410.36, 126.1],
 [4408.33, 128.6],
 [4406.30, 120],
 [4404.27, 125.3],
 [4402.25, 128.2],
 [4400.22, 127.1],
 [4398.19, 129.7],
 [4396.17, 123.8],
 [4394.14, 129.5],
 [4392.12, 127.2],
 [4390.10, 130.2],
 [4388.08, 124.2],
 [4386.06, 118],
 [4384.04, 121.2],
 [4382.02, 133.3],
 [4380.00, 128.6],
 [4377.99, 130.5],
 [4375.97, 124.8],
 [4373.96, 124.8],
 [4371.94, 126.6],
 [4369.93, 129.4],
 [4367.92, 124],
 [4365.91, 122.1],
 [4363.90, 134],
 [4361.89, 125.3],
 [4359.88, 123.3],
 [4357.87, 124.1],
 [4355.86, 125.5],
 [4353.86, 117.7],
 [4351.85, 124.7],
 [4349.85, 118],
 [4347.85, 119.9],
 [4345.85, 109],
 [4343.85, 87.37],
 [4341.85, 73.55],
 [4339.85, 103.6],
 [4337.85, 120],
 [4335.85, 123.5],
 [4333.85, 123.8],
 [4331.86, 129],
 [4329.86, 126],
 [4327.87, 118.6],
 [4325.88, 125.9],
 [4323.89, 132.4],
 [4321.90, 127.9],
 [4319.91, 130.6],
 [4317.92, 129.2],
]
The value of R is 0.22 mag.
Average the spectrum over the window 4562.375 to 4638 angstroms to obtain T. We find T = 128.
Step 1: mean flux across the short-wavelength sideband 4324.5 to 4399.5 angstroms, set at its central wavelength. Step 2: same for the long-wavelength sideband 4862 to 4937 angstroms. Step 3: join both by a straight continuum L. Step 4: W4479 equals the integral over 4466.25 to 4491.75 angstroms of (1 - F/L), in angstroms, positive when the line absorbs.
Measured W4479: -1.64 angstroms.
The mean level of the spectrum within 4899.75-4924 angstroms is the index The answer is 122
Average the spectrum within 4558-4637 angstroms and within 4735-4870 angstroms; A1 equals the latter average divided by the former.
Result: 0.95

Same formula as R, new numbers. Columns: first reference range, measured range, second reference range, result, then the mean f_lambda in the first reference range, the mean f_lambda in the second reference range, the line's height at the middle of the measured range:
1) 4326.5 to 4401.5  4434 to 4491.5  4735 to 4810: -0.05 mag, 122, 125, 123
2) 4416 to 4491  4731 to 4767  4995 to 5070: -0.02 mag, 128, 120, 124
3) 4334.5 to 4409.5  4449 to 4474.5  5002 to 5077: -0.06 mag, 122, 120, 122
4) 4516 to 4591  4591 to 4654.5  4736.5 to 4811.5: -0.01 mag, 128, 125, 127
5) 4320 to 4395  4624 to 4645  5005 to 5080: -0.06 mag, 122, 120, 121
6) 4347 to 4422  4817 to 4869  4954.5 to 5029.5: 0.05 mag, 126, 121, 122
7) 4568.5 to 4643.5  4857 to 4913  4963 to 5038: 0.06 mag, 128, 121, 123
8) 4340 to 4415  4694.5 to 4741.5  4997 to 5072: -0.04 mag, 123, 120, 121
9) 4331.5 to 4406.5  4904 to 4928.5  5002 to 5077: -0.01 mag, 122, 120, 120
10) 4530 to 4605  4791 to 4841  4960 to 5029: 0.00 mag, 127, 121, 124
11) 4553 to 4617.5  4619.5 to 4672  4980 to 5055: -0.01 mag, 128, 120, 127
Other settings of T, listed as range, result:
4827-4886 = 117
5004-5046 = 120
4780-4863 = 122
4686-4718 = 126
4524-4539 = 126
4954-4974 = 122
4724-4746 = 125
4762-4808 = 125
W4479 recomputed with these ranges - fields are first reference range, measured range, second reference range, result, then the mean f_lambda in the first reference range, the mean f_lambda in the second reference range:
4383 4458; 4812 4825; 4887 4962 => -0.2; 127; 122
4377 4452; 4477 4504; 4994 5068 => -0.3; 128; 120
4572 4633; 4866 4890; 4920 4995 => 0.7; 128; 122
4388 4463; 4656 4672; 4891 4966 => -0.4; 128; 122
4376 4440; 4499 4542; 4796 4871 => -1.1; 127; 119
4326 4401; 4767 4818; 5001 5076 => -1.8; 122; 120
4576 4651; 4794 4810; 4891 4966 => 0.0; 128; 122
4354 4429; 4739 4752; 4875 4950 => -0.2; 127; 122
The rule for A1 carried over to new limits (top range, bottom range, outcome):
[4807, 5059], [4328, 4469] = 0.96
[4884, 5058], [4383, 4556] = 0.95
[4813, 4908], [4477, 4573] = 0.93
